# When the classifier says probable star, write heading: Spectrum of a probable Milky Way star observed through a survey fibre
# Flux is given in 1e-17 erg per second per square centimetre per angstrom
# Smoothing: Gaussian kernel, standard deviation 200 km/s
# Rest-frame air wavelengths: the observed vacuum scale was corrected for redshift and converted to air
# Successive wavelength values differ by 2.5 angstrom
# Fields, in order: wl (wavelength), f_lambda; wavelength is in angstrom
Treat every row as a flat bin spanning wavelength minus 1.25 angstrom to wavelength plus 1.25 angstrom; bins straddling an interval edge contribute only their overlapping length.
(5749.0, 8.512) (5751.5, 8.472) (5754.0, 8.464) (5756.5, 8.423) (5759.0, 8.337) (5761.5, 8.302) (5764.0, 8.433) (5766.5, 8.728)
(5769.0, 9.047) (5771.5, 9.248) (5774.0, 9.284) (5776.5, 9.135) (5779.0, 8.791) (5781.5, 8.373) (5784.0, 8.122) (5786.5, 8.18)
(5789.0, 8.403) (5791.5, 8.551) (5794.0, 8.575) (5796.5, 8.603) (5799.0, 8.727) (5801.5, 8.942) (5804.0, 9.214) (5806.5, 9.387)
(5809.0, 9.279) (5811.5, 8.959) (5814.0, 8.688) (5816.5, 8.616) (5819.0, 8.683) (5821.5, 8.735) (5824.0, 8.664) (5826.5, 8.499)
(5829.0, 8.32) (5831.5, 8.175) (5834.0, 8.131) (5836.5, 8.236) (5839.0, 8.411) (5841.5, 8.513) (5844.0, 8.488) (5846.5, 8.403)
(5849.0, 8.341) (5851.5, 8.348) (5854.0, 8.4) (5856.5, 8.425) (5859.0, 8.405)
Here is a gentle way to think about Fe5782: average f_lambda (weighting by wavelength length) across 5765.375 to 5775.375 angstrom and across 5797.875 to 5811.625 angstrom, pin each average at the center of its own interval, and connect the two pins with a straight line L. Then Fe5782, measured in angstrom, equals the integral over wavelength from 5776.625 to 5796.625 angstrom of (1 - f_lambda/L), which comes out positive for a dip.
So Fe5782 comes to 1.34 angstrom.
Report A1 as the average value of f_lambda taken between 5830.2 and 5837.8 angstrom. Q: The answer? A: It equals 8.18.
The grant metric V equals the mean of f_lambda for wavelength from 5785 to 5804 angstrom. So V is 8.61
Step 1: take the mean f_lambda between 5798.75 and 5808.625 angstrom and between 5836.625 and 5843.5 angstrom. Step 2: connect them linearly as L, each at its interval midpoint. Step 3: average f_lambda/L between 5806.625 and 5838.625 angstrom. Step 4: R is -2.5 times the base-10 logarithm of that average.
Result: 0.02 mag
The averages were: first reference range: 9.12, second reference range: 8.43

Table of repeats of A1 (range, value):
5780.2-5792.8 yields 8.33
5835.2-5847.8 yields 8.41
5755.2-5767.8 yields 8.45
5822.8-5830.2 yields 8.49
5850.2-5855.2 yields 8.37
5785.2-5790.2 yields 8.29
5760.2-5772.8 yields 8.75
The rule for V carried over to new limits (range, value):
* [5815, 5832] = 8.55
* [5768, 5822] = 8.8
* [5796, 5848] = 8.65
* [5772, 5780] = 9.1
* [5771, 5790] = 8.67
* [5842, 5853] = 8.4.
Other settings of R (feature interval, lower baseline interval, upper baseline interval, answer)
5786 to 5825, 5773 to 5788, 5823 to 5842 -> -0.035 mag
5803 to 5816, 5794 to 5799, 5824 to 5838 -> -0.070 mag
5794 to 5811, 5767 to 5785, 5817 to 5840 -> -0.042 mag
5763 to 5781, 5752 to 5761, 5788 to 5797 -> -0.059 mag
